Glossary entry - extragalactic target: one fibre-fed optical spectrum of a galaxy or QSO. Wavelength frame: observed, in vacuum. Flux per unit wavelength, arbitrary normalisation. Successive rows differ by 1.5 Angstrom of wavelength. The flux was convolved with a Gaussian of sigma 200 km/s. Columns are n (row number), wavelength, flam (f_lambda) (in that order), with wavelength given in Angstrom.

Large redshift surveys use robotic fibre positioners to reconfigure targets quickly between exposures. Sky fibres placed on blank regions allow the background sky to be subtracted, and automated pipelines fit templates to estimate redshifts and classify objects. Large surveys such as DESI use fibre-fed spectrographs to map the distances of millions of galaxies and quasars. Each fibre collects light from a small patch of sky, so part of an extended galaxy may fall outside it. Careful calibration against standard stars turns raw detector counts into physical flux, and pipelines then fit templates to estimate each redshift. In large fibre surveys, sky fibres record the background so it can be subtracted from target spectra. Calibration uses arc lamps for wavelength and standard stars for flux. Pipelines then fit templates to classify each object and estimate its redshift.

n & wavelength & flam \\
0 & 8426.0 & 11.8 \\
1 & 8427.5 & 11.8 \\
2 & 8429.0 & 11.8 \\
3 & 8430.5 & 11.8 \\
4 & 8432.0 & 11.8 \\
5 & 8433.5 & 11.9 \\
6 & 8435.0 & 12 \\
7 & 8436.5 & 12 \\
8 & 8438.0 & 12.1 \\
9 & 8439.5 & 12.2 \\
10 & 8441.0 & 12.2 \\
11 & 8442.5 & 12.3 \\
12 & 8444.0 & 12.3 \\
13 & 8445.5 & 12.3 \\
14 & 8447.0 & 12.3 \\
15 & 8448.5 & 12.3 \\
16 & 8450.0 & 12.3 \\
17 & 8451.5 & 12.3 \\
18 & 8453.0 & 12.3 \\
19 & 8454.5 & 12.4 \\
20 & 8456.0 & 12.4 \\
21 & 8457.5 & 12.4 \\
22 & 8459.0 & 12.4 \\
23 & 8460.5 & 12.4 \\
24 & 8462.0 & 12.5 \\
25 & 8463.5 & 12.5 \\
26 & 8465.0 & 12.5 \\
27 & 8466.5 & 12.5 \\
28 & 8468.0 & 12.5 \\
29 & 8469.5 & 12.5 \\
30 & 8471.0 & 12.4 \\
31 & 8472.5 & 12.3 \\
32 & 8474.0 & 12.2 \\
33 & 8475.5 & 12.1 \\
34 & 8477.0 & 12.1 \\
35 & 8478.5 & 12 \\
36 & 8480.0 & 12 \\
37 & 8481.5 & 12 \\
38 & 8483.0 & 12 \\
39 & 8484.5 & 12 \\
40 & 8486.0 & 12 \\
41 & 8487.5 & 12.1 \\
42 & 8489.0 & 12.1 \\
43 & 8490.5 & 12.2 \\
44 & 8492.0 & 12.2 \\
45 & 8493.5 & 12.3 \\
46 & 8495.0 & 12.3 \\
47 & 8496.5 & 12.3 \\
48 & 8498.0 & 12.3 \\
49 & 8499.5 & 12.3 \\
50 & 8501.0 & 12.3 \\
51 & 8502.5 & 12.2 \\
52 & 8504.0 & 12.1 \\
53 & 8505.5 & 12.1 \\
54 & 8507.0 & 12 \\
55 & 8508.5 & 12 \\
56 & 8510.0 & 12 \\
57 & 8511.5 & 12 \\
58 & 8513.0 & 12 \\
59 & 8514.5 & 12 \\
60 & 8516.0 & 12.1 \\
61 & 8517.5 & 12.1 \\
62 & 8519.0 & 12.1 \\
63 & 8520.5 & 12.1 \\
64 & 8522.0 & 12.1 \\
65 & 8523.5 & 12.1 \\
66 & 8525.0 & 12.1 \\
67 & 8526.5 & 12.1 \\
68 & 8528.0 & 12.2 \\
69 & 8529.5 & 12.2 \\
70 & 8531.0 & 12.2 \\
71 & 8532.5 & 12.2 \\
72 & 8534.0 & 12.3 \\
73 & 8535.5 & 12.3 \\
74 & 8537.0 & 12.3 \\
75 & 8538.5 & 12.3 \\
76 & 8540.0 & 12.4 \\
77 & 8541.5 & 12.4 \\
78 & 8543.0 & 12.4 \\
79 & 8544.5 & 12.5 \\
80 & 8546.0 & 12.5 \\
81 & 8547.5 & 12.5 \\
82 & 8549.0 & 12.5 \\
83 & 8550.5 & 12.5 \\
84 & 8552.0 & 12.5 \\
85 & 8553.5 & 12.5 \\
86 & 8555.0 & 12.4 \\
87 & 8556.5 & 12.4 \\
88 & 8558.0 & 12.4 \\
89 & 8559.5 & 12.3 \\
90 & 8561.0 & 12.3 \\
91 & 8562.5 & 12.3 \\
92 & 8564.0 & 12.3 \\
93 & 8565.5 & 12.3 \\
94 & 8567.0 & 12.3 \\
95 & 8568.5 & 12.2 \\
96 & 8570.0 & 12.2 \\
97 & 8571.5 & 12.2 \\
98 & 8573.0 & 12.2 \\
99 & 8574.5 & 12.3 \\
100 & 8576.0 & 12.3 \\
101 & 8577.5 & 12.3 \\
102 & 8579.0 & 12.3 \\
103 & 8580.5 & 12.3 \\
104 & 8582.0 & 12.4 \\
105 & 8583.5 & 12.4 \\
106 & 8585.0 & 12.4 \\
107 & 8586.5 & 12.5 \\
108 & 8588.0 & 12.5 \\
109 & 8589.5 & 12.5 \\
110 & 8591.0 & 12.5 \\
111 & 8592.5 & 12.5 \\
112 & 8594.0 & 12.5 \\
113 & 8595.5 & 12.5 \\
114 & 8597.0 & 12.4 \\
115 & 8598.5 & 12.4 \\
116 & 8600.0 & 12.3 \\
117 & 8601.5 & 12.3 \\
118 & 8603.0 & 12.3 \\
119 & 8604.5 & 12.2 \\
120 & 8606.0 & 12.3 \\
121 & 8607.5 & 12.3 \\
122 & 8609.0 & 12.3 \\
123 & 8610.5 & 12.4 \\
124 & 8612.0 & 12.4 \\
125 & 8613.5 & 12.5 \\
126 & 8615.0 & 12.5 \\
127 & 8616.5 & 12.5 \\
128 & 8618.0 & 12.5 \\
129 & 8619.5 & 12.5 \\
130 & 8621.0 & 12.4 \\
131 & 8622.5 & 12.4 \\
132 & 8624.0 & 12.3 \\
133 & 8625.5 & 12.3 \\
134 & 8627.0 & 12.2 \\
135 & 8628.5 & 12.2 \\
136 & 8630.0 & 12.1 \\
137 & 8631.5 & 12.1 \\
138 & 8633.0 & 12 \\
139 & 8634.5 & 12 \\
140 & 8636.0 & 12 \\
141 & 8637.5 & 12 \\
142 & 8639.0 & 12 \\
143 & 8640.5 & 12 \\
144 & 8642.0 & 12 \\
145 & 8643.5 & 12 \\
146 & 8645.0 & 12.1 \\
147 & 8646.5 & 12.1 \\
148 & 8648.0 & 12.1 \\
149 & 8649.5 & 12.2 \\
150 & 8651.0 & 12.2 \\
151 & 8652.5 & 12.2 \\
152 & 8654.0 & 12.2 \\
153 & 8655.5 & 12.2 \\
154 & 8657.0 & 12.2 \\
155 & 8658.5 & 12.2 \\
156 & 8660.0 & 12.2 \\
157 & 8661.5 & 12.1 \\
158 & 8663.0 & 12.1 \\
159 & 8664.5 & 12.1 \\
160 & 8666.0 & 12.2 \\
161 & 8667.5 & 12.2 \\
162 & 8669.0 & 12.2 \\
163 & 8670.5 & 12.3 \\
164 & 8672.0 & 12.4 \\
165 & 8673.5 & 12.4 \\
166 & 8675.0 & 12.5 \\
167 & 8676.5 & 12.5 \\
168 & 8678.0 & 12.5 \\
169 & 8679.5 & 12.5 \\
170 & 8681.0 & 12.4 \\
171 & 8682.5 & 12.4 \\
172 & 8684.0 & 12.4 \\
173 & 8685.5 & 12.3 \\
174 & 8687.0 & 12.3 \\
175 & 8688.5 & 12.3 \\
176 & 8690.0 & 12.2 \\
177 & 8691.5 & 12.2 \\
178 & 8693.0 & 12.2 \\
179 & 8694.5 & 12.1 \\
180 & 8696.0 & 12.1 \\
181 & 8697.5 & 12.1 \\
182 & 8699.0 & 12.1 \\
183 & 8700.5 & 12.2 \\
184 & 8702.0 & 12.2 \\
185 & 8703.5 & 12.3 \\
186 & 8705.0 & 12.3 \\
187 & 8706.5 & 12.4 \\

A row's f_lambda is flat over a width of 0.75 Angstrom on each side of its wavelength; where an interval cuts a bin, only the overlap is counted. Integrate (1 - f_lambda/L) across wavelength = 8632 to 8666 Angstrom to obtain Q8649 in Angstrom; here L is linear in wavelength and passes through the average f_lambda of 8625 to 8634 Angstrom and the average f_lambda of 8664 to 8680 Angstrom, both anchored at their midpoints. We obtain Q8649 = 0.4 Angstrom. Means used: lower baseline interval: 12.1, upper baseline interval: 12.3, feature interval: 12.1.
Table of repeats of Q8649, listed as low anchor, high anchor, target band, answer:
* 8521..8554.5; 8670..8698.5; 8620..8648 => 0.4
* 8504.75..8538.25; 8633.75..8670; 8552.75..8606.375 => -1.0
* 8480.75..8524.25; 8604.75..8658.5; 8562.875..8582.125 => -0.2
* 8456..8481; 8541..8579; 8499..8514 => 0.3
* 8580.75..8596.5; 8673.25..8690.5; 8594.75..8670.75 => 1.2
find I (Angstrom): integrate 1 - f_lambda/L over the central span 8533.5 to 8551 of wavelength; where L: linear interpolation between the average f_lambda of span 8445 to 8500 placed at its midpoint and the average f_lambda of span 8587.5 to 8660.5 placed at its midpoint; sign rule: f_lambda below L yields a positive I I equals -0.2 Angstrom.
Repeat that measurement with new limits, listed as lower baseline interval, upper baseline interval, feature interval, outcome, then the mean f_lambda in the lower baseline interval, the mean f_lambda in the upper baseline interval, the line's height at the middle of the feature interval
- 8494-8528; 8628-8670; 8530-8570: -0.8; 12.1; 12.1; 12.1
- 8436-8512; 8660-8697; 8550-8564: -0.2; 12.2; 12.3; 12.3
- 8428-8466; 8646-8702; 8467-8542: 0.4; 12.2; 12.2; 12.2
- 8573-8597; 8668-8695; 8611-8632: 0.0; 12.4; 12.3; 12.4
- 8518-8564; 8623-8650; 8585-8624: -0.8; 12.3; 12.1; 12.2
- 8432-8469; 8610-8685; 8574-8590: -0.2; 12.3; 12.2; 12.3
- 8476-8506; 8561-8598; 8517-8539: 0.1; 12.1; 12.4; 12.2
